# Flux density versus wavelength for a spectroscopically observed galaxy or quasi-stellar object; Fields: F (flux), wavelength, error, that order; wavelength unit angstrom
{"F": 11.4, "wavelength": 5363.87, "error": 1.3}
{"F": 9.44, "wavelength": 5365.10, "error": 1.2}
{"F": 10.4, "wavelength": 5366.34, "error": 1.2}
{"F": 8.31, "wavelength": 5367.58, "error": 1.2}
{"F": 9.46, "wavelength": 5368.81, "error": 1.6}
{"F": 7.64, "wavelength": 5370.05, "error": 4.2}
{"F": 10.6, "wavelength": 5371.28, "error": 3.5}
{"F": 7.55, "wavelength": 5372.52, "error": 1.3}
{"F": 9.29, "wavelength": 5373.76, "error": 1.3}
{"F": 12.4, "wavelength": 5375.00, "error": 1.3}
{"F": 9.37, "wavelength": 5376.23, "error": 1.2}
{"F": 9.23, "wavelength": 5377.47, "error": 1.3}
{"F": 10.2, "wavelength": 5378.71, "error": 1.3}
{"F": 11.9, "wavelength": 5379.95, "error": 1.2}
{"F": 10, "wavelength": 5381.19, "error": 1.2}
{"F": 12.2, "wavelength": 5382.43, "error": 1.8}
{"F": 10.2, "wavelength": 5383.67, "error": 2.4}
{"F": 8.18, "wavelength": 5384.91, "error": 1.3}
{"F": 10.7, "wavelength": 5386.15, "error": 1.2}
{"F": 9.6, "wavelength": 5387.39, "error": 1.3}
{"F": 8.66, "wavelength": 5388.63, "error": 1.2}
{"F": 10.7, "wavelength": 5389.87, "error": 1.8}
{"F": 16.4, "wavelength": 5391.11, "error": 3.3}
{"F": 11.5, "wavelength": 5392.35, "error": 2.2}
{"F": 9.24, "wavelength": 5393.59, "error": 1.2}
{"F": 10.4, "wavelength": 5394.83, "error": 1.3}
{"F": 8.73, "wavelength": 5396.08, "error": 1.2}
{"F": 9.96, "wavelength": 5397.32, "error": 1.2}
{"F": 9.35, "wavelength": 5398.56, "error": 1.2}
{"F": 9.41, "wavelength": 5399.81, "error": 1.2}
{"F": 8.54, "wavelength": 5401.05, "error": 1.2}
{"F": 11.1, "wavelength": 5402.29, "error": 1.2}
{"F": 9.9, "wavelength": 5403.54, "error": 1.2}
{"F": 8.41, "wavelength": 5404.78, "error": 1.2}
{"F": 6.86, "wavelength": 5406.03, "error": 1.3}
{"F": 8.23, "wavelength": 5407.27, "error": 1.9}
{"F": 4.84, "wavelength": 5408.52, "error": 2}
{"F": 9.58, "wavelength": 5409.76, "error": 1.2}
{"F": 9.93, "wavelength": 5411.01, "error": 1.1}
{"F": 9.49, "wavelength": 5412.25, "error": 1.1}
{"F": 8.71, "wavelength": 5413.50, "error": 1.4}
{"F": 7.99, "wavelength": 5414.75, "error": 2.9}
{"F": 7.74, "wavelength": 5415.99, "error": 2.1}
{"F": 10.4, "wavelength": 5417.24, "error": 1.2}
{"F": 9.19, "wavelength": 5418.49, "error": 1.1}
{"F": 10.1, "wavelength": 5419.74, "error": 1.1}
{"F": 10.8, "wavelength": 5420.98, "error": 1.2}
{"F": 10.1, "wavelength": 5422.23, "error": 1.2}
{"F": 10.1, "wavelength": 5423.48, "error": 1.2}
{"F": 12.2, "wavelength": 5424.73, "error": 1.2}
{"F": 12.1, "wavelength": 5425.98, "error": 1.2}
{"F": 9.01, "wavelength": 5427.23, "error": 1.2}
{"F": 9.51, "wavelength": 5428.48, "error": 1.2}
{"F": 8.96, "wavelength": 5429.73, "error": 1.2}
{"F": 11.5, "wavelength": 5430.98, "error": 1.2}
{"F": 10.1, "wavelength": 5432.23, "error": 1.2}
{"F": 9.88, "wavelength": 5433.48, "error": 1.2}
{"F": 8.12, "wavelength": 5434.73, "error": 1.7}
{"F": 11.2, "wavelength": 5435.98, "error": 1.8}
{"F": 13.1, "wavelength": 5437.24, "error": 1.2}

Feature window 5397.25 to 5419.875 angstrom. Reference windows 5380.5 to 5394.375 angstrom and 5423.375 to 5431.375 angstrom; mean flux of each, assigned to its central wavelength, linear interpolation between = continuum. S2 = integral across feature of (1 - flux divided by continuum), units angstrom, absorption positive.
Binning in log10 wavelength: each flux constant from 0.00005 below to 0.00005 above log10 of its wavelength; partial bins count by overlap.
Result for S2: 3.6 angstrom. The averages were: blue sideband 10.7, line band 8.88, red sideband 10.5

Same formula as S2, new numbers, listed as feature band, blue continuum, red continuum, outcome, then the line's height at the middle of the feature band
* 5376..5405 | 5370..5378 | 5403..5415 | -3.8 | 9.02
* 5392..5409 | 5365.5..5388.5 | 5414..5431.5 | 1.5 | 9.89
